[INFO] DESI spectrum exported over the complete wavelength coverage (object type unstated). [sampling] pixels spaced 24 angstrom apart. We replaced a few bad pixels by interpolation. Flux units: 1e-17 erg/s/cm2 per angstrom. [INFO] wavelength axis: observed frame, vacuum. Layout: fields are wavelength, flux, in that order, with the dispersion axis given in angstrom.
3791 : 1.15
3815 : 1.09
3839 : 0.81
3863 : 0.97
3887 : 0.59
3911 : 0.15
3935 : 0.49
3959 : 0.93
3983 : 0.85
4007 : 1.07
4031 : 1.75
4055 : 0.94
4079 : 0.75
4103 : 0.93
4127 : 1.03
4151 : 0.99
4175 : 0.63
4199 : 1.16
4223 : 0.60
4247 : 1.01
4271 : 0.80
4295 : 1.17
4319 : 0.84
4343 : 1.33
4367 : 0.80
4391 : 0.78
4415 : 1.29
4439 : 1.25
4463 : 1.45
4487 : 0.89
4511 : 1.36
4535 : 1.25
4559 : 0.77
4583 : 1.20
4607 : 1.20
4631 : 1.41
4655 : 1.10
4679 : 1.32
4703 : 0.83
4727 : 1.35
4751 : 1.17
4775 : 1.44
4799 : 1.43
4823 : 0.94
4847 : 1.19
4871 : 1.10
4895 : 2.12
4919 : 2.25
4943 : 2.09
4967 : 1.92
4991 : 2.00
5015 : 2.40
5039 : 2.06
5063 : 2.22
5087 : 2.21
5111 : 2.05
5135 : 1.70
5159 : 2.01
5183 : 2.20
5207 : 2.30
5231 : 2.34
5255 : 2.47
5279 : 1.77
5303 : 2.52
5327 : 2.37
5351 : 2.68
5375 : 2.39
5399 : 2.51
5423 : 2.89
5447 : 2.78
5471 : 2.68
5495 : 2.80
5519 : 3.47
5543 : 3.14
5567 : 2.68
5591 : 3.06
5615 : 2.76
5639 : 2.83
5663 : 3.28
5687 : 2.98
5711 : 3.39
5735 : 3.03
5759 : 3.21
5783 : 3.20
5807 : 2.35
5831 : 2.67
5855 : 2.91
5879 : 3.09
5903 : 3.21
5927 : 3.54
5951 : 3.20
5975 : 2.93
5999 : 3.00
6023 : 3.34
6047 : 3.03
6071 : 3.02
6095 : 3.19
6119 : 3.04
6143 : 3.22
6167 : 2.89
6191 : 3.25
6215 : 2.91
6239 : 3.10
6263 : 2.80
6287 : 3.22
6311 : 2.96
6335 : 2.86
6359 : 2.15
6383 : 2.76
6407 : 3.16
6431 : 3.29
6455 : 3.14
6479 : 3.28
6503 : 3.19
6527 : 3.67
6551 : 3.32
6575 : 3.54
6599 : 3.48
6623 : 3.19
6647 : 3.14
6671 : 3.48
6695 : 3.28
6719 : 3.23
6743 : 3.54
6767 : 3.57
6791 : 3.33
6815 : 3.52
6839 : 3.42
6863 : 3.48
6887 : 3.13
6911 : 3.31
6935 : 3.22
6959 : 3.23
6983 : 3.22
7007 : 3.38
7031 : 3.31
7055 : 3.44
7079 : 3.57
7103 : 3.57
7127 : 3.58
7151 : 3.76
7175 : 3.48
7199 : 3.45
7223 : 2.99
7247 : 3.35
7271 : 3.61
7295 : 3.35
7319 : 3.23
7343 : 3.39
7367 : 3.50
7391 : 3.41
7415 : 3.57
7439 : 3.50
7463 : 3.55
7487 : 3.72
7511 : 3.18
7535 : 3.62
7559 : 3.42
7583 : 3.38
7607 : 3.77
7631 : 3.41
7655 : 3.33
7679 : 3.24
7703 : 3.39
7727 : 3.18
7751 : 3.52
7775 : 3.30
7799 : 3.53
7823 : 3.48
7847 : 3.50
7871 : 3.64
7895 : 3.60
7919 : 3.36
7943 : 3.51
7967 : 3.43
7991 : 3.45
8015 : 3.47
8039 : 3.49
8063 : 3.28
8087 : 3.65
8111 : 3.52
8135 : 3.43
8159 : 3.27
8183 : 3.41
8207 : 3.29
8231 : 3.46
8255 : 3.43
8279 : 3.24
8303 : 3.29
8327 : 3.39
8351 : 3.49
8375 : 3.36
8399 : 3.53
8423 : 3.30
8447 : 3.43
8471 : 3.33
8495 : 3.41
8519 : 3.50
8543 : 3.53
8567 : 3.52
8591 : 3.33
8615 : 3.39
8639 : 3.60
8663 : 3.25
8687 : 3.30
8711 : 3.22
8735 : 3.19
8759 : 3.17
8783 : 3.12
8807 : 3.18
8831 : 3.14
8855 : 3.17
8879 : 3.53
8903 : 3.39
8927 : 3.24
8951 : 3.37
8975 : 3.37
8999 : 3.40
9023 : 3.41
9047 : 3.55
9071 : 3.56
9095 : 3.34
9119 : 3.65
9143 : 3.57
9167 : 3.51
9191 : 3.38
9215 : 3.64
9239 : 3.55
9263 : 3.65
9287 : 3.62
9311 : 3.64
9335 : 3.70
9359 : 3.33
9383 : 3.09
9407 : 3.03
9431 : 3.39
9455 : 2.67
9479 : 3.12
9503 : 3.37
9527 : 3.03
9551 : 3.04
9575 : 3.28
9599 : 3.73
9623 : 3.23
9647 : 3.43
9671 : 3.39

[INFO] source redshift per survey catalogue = 0.227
